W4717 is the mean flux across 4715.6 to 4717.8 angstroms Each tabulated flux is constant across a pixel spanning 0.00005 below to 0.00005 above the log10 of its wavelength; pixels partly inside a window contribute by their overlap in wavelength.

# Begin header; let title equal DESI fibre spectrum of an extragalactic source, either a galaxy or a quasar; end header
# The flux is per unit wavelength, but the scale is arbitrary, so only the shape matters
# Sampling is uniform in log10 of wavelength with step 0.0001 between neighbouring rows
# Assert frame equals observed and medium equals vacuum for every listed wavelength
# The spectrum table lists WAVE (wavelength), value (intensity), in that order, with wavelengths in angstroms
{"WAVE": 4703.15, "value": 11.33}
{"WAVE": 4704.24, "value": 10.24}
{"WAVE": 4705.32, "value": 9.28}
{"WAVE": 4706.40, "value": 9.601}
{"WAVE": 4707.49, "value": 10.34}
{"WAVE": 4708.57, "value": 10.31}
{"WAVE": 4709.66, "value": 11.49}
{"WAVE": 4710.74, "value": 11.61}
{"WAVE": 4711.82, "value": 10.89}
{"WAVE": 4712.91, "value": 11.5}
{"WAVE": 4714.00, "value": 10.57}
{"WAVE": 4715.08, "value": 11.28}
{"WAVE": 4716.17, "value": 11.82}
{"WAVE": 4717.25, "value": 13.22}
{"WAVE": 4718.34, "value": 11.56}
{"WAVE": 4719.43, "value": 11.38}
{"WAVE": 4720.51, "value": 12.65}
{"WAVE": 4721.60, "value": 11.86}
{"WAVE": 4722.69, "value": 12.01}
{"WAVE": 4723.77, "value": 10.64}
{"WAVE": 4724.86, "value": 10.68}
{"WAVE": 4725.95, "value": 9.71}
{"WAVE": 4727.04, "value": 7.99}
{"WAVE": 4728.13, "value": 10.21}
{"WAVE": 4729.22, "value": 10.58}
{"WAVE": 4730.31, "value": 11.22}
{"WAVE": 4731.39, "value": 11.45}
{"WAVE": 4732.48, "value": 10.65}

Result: 12.5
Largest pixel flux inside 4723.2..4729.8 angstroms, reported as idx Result 10.68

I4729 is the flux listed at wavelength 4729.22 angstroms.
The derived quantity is 10.58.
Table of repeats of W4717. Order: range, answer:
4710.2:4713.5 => 11.3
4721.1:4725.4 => 11.3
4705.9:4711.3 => 10.7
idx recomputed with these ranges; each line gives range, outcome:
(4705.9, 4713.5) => 11.61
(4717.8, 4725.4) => 12.65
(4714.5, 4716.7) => 11.82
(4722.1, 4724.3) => 12.01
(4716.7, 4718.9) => 13.22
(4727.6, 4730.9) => 11.22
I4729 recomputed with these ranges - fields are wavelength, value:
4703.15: 11.33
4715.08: 11.28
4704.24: 10.24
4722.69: 12.01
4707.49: 10.34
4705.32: 9.28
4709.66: 11.49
